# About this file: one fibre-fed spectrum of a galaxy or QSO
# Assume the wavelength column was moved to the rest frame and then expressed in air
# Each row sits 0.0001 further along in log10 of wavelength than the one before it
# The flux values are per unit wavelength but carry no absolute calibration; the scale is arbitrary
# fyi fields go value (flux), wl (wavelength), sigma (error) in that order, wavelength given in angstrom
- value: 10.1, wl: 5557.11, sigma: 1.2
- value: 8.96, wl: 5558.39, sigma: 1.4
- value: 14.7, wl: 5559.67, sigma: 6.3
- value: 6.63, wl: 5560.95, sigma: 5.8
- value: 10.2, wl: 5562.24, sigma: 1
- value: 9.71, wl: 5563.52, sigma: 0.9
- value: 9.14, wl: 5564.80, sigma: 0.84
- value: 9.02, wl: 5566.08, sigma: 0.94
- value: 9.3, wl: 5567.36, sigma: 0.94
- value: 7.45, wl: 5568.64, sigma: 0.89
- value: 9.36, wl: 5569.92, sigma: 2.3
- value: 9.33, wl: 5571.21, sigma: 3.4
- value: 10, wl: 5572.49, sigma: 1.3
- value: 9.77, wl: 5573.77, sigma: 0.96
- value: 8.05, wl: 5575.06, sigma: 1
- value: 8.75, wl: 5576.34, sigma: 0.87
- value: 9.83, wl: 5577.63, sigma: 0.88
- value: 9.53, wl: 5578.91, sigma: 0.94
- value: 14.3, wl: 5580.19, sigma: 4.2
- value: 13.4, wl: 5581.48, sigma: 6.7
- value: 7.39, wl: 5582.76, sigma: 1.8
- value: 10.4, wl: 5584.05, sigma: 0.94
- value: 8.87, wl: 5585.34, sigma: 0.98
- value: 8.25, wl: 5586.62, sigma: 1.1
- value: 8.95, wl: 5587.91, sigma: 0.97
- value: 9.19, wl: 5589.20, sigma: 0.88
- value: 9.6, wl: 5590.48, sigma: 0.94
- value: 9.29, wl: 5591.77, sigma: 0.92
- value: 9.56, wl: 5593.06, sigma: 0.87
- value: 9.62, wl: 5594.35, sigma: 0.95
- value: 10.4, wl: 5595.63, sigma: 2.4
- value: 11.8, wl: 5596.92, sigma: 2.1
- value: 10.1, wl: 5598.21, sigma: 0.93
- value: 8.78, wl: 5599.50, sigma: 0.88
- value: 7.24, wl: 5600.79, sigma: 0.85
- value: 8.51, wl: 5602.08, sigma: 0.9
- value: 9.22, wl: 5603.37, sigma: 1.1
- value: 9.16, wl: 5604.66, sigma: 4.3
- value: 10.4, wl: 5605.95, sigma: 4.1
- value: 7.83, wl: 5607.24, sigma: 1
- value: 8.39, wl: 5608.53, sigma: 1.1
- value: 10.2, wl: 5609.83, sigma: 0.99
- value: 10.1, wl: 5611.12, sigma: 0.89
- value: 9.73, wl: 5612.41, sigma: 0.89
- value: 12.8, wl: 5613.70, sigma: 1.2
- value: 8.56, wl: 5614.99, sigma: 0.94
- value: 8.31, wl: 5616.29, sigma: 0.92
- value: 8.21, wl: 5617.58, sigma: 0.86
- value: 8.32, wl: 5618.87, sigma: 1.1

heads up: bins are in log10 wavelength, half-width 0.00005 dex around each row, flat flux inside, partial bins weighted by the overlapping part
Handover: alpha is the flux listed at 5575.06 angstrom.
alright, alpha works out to 8.05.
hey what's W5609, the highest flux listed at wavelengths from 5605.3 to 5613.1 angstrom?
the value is 10.4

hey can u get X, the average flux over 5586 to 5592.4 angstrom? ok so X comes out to 9.06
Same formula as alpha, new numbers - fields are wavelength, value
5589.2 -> 9.19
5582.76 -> 7.39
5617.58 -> 8.21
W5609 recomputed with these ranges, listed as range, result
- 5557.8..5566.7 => 14.7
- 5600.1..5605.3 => 9.22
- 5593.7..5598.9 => 11.8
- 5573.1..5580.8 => 14.3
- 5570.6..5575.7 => 10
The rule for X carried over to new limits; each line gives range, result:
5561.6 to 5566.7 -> 9.53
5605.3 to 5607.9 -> 9.12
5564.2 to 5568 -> 9.16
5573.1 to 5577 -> 8.86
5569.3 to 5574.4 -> 9.61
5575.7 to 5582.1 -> 11.2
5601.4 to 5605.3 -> 8.95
